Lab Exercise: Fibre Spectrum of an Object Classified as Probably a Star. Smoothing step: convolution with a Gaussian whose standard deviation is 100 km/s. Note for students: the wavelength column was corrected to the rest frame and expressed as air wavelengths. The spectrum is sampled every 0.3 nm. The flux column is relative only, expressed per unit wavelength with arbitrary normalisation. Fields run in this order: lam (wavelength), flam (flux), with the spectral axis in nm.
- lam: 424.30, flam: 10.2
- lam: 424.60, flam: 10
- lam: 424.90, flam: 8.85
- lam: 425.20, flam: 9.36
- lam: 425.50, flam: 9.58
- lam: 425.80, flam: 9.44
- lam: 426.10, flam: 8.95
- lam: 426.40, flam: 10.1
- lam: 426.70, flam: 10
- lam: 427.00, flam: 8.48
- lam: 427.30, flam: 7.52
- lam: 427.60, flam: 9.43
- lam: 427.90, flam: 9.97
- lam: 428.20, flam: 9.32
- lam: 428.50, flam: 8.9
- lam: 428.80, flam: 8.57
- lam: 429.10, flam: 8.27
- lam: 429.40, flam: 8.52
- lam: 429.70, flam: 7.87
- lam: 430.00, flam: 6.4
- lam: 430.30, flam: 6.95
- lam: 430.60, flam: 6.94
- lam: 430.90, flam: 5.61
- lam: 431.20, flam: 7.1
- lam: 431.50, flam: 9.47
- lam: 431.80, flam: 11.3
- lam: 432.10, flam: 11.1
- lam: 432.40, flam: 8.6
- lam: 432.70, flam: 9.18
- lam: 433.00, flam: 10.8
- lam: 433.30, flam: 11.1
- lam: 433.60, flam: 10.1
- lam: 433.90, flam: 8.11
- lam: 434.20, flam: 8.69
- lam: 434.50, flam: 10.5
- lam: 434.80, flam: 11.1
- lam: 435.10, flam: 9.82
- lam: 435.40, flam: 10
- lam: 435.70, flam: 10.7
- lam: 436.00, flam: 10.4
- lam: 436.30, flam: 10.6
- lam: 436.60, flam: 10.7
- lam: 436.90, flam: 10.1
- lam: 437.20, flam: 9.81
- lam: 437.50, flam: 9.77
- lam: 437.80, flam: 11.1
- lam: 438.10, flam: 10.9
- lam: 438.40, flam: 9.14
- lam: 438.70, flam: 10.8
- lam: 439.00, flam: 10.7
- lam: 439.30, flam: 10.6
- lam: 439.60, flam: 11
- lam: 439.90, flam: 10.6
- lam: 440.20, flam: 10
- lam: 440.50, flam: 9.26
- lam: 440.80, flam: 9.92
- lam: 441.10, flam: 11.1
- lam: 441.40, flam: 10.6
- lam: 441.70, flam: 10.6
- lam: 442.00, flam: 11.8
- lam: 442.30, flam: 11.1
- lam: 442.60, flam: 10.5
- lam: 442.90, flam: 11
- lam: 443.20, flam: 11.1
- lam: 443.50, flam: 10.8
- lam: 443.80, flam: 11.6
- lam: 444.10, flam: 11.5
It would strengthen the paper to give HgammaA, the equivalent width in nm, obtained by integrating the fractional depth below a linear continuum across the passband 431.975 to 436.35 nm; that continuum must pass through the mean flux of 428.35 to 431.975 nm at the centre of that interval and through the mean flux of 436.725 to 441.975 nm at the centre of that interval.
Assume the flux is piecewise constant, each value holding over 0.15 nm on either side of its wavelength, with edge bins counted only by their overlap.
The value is -0.480 nm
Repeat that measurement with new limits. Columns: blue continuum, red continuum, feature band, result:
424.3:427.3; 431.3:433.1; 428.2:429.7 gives 0.169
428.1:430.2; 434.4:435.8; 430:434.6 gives 0.231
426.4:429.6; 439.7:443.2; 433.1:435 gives -0.051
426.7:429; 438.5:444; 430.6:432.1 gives 0.147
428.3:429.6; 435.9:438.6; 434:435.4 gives -0.028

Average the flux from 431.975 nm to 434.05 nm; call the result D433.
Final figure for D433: 9.84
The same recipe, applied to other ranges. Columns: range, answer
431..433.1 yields 9.53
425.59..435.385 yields 9.02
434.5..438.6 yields 10.3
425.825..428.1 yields 9.22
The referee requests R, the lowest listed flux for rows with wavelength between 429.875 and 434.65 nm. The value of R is 5.61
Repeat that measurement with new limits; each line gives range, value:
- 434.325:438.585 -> 9.14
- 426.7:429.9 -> 7.52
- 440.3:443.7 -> 9.26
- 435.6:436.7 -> 10.4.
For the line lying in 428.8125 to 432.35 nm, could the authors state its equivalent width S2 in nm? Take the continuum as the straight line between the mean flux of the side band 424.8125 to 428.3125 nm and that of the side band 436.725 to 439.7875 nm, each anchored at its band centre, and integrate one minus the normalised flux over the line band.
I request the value 0.54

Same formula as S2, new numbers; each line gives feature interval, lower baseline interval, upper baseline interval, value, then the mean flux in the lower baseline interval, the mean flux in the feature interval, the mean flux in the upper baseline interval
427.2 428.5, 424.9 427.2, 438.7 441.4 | 0.05 nm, 9.34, 9.1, 10.4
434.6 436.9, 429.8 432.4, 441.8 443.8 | -0.28 nm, 8.13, 10.5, 11.1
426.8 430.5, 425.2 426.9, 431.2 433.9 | 0.51 nm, 9.56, 8.35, 9.92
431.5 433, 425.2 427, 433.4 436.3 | -0.03 nm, 9.5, 10.1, 9.99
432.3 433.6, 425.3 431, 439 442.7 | -0.10 nm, 8.5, 9.99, 10.6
